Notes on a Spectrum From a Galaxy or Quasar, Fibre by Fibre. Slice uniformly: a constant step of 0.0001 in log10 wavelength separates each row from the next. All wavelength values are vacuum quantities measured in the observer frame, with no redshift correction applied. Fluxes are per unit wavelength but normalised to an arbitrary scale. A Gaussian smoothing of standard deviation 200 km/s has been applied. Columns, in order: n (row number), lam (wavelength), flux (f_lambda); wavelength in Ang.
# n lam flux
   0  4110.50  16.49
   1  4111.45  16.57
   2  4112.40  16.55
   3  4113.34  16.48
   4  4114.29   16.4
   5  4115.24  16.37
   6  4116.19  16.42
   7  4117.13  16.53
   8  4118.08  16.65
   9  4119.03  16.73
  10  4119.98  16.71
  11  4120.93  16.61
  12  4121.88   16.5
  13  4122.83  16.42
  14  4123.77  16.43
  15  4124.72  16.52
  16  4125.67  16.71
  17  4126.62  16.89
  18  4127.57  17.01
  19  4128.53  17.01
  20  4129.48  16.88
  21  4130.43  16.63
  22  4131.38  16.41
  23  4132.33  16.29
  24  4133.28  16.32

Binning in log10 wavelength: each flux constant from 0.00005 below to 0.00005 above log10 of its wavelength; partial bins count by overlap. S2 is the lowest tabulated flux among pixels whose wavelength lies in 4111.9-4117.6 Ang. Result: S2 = 16.37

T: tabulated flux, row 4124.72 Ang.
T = 16.52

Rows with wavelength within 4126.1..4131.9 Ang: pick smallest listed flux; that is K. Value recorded 16.41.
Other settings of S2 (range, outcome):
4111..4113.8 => 16.48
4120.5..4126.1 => 16.42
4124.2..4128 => 16.52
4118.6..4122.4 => 16.5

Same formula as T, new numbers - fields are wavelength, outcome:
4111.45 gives 16.57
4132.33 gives 16.29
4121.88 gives 16.5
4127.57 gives 17.01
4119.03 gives 16.73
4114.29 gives 16.4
